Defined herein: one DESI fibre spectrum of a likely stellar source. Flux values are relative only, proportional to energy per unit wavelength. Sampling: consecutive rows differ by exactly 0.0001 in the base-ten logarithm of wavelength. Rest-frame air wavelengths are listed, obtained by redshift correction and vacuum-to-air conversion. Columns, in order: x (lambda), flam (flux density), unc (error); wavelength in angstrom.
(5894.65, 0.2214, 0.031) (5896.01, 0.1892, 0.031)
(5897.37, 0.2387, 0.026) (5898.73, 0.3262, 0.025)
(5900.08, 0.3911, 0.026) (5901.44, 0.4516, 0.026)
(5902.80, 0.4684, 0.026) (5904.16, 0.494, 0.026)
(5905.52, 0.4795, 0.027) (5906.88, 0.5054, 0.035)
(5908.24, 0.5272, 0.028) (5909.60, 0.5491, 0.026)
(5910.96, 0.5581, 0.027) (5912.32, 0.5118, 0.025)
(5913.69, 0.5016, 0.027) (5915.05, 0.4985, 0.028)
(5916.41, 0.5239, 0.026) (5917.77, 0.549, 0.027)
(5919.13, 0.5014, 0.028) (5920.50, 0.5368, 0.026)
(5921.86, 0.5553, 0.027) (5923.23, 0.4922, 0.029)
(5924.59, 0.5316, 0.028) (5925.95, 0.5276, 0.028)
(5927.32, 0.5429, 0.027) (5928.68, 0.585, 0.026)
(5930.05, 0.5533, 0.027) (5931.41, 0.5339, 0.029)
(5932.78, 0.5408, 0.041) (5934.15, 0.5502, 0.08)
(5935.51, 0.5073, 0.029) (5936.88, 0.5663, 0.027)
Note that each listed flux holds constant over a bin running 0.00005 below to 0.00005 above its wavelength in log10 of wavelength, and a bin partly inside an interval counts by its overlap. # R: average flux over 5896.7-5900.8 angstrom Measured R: 0.321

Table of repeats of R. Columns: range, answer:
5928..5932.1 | 0.557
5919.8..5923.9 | 0.527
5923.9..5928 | 0.535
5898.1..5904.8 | 0.427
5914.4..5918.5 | 0.525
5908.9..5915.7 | 0.524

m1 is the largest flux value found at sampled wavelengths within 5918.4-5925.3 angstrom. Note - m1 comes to 0.5553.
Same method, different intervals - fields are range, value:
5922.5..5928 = 0.5429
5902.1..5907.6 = 0.5054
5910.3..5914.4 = 0.5581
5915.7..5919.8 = 0.549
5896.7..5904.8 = 0.494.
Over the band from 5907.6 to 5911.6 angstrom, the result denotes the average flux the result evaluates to 0.545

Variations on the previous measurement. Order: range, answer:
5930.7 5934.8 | 0.541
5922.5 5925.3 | 0.513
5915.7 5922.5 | 0.533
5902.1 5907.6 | 0.487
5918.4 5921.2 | 0.52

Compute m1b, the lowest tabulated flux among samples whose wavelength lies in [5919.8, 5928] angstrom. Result 0.4922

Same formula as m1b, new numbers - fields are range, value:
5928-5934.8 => 0.5339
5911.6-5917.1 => 0.4985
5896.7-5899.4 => 0.2387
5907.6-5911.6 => 0.5272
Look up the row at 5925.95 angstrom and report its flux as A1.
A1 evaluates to 0.5276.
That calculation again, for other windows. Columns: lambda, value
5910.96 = 0.5581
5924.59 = 0.5316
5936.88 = 0.5663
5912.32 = 0.5118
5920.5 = 0.5368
